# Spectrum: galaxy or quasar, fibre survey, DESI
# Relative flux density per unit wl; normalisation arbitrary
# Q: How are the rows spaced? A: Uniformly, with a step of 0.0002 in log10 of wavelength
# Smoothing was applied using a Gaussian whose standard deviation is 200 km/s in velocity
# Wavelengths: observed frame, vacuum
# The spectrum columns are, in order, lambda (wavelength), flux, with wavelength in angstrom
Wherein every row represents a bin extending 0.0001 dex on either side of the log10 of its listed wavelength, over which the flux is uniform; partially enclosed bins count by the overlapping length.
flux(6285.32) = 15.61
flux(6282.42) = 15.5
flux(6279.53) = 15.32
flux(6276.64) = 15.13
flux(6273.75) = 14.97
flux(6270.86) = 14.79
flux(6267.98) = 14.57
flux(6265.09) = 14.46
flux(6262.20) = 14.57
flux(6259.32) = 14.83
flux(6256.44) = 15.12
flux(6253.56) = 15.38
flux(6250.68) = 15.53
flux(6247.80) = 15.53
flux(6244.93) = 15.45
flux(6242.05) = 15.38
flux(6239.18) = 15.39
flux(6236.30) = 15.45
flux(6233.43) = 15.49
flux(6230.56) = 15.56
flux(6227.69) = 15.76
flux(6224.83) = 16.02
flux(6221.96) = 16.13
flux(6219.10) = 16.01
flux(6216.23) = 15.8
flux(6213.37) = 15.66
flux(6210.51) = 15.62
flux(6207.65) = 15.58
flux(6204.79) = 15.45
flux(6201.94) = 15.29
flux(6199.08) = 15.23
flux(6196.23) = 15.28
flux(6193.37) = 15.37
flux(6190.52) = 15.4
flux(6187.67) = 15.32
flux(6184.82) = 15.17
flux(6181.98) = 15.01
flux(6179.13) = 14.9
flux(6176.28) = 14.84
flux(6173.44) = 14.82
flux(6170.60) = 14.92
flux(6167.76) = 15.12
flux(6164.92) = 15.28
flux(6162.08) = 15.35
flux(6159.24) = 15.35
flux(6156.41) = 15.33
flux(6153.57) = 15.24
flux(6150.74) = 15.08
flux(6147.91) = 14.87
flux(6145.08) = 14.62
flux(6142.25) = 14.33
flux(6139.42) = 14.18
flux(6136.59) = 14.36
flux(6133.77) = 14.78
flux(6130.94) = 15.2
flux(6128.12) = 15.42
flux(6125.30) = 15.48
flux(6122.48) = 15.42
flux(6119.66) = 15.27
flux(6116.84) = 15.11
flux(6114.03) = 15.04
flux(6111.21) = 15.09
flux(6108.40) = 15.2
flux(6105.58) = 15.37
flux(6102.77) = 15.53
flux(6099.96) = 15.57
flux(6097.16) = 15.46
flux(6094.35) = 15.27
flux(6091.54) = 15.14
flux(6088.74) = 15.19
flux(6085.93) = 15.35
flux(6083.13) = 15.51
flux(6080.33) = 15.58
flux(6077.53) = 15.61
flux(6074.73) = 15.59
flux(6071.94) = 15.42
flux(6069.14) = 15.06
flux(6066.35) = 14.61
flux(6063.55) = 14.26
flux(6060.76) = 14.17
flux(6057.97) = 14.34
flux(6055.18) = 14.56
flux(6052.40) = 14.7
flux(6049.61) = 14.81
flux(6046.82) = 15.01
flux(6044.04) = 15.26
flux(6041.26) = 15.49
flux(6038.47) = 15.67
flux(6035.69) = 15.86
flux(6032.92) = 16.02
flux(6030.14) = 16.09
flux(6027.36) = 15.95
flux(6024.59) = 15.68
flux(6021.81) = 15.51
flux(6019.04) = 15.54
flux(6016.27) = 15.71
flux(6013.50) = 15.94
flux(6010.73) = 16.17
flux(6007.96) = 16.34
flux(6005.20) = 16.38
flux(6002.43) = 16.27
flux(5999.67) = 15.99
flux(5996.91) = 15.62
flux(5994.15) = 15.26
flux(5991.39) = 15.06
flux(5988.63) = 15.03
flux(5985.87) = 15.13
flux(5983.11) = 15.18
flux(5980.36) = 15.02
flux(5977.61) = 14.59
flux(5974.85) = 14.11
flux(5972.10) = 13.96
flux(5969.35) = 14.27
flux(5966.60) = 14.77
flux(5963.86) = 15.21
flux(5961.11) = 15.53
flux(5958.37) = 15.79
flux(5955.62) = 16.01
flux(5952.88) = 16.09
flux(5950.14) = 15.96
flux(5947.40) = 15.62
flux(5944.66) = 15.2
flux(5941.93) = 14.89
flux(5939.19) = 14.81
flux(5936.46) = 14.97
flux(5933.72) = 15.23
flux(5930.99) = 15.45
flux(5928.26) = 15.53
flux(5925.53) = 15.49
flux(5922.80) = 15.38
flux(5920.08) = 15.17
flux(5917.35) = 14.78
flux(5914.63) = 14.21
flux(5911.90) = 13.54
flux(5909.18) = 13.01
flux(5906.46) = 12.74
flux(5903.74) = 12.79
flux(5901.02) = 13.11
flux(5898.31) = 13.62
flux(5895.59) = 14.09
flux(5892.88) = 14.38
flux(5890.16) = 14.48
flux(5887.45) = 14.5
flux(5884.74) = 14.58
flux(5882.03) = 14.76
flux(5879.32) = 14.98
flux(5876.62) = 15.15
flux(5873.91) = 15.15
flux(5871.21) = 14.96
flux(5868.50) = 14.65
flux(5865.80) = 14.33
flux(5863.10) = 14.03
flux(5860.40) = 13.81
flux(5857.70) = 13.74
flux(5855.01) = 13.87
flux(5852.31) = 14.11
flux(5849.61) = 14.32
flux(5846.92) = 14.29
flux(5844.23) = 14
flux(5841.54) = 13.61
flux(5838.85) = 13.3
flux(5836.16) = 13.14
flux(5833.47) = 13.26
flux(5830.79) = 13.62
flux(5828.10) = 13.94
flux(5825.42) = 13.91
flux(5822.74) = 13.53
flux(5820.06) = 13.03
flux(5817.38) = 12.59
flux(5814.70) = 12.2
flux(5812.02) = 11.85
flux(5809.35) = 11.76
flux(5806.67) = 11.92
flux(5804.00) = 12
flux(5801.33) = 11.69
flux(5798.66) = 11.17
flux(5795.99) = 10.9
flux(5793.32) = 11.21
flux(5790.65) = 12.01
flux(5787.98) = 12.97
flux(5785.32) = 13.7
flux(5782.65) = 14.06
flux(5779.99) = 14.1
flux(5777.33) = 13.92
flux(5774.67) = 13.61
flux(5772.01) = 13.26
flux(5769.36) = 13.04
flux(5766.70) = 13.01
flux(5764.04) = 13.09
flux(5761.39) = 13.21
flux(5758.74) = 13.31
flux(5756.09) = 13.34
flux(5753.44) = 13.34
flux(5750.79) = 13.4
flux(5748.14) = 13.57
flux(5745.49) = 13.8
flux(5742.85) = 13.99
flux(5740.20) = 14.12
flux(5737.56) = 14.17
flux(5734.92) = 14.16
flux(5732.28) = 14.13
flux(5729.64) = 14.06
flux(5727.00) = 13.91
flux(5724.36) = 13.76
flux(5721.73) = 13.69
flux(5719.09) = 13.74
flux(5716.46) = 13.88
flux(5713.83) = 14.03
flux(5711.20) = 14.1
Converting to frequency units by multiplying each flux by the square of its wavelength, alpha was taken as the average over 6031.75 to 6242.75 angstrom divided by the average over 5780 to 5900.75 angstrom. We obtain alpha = 1.25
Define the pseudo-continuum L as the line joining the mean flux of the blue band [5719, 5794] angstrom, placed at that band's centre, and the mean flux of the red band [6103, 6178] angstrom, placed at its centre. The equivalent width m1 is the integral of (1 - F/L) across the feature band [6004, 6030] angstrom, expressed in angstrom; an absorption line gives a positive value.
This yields -2.4 angstrom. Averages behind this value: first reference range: 13.5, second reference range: 15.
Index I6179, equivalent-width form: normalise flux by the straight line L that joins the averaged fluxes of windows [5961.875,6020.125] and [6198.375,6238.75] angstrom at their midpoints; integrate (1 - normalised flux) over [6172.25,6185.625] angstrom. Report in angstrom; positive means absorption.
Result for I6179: 0.6 angstrom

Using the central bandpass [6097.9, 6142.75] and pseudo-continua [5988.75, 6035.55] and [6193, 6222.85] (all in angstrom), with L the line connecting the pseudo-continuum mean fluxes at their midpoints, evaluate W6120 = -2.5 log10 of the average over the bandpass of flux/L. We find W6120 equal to 0.04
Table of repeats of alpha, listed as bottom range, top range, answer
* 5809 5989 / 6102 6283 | 1.17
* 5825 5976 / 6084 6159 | 1.12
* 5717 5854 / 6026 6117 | 1.27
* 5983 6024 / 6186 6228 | 1.06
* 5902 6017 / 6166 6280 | 1.10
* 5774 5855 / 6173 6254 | 1.36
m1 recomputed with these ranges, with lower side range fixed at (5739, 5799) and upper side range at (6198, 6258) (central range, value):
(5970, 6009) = -2.5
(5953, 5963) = -1.2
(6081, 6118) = -1.0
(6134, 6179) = 0.8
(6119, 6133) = -0.3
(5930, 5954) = -2.2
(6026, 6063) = -1.5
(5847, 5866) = -0.6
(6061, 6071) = 0.1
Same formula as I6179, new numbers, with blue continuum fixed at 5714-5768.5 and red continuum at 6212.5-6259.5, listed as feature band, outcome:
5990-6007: -1.3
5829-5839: 0.5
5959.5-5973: -0.2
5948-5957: -0.9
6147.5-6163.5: 0.0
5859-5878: -0.6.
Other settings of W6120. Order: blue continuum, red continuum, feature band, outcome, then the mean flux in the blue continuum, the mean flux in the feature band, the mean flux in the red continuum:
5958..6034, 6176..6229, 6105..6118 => 0.02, 15.4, 15.1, 15.5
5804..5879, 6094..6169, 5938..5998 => -0.06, 13.6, 15.1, 15.1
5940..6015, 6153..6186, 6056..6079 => 0.03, 15.4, 14.9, 15.1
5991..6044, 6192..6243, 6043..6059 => 0.07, 15.8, 14.8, 15.6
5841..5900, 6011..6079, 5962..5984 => 0.02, 14.3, 14.6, 15.3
